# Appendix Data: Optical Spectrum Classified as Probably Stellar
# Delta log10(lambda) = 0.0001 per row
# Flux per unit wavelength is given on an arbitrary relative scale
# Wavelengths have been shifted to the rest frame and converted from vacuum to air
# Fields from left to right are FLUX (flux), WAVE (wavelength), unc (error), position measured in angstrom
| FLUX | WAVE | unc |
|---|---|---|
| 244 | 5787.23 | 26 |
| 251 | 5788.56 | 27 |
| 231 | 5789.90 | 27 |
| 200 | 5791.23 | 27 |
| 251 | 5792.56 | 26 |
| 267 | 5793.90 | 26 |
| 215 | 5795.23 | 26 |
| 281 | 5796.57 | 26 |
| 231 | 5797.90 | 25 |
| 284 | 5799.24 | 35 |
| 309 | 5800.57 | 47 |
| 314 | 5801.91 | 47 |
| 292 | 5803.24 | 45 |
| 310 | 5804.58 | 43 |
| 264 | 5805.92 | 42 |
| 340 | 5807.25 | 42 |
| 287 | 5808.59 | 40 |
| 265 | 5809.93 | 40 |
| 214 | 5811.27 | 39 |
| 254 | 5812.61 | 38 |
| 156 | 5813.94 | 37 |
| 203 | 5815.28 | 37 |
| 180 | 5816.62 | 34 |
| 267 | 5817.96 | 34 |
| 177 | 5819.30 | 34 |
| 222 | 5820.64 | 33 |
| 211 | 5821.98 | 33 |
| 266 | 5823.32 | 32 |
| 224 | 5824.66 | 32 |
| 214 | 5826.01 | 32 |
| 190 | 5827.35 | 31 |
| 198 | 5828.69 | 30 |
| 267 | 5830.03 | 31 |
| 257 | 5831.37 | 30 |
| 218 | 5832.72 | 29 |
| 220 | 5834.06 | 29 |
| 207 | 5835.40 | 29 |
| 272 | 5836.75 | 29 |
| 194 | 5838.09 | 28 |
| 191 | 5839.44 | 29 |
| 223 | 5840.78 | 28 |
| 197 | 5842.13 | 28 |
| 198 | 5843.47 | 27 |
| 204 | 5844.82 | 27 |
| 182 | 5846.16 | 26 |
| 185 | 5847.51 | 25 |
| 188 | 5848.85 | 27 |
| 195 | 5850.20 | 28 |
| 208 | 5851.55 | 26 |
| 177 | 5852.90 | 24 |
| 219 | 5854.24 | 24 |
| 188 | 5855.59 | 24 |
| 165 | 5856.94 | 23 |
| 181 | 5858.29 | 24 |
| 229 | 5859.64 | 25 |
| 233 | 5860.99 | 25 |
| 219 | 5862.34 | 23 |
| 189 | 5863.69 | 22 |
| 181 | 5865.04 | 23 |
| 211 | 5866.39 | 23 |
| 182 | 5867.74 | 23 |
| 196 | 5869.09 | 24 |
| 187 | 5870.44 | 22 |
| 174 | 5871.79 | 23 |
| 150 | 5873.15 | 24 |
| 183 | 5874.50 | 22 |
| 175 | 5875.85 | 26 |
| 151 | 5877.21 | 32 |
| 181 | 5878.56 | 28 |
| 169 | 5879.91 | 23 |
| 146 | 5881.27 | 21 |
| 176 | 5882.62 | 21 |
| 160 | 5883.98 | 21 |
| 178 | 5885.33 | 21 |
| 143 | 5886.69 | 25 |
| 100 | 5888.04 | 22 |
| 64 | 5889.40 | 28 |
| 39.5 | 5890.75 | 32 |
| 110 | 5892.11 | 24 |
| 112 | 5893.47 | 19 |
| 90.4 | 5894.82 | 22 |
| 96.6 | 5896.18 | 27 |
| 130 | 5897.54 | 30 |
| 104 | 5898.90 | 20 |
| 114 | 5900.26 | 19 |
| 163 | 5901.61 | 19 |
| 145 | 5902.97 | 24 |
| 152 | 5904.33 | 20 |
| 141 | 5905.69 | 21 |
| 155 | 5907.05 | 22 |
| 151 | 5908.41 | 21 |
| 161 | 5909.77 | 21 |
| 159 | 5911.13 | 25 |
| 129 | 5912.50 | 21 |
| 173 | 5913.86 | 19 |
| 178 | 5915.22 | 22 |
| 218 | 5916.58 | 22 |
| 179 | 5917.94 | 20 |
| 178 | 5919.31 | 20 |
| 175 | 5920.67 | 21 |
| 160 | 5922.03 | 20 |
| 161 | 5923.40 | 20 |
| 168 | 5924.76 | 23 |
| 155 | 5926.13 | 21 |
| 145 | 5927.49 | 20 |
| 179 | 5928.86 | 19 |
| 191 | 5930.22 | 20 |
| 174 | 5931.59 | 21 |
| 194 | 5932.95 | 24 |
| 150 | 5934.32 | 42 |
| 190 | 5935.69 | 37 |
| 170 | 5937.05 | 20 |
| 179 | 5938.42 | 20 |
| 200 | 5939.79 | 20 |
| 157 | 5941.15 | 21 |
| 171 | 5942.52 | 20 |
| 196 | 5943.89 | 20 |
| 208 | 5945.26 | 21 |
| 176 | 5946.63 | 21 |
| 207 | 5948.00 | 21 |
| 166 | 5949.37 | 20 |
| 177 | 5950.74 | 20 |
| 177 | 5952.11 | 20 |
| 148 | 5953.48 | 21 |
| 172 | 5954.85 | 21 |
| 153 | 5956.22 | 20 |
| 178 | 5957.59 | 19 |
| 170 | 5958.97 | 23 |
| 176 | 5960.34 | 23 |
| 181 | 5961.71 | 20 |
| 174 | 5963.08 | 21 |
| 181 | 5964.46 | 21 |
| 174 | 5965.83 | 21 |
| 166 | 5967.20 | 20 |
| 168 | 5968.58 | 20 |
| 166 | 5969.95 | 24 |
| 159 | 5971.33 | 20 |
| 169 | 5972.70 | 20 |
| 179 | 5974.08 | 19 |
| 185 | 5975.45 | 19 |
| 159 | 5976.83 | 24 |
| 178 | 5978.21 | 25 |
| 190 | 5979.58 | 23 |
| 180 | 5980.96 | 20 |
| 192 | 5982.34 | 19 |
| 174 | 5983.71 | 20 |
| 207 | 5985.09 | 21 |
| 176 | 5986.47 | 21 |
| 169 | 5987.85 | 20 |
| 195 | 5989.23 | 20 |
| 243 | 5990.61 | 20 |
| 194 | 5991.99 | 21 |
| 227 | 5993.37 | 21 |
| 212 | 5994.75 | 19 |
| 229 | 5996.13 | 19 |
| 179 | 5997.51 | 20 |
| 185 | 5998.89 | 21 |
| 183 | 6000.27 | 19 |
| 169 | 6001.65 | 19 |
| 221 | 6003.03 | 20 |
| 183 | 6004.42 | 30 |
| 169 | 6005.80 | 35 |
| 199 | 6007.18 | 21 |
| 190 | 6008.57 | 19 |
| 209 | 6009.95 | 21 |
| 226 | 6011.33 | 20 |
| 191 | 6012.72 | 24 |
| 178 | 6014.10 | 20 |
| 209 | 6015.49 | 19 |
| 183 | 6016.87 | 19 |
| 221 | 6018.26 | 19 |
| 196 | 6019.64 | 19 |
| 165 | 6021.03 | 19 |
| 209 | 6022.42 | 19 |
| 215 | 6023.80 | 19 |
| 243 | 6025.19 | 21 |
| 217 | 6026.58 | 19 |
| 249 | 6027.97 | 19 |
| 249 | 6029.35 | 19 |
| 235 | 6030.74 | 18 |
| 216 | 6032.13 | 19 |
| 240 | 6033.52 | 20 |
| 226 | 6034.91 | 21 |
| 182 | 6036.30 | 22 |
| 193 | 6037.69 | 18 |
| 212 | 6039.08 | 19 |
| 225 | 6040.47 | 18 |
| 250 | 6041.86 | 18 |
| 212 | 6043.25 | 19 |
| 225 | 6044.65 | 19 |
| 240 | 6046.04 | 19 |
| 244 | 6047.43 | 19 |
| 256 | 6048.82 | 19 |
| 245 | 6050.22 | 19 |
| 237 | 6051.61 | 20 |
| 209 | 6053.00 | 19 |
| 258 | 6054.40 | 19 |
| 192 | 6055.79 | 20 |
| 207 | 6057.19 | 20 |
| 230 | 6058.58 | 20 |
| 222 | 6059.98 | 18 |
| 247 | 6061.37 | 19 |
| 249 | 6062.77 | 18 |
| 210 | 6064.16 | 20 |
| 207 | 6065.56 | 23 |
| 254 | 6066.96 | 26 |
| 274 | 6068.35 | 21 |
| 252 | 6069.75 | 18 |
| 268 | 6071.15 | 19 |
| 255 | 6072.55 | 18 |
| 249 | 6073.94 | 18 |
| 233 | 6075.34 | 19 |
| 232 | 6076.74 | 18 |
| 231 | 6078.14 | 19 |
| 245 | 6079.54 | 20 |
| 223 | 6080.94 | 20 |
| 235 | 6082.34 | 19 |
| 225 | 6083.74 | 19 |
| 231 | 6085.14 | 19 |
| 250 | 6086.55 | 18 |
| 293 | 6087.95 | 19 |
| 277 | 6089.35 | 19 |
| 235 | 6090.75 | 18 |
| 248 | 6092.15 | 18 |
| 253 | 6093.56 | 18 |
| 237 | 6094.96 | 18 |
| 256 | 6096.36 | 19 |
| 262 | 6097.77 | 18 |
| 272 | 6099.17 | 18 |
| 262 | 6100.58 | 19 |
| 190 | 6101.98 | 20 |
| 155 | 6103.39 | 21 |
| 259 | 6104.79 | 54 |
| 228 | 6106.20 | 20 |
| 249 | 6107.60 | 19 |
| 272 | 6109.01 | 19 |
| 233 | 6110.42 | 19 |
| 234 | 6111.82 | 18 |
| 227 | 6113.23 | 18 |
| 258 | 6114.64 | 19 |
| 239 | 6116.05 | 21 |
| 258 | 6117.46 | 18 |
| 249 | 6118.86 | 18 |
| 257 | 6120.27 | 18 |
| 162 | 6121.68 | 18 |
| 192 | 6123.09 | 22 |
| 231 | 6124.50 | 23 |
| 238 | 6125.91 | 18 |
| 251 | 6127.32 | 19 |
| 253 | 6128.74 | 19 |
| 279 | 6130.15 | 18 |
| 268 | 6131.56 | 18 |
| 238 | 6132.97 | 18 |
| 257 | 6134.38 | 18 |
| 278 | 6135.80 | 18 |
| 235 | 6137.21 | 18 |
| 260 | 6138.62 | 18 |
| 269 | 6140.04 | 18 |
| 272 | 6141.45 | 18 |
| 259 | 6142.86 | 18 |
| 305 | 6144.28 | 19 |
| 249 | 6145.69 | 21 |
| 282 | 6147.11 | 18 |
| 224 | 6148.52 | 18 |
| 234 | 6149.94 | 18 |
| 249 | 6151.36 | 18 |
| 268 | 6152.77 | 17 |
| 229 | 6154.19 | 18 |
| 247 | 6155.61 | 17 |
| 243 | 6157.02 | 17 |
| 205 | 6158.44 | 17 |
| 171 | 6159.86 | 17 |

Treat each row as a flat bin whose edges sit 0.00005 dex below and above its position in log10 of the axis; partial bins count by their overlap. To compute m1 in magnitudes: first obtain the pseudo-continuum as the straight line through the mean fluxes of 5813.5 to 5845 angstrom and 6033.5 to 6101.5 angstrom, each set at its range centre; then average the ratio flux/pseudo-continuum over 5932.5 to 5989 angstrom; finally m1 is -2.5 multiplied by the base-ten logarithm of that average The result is 0.28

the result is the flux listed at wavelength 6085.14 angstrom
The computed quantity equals 231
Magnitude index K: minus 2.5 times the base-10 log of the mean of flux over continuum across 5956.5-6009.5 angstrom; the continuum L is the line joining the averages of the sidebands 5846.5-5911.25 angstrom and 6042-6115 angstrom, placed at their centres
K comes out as 0.10 mag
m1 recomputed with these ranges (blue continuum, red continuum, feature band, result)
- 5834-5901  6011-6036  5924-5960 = 0.10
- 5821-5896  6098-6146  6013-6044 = 0.05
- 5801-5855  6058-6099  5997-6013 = 0.24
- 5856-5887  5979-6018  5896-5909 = 0.33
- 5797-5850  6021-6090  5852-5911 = 0.42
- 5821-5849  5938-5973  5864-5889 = 0.20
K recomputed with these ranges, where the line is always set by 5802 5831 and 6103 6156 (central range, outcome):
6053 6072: 0.045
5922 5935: 0.397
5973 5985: 0.323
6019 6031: 0.117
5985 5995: 0.202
